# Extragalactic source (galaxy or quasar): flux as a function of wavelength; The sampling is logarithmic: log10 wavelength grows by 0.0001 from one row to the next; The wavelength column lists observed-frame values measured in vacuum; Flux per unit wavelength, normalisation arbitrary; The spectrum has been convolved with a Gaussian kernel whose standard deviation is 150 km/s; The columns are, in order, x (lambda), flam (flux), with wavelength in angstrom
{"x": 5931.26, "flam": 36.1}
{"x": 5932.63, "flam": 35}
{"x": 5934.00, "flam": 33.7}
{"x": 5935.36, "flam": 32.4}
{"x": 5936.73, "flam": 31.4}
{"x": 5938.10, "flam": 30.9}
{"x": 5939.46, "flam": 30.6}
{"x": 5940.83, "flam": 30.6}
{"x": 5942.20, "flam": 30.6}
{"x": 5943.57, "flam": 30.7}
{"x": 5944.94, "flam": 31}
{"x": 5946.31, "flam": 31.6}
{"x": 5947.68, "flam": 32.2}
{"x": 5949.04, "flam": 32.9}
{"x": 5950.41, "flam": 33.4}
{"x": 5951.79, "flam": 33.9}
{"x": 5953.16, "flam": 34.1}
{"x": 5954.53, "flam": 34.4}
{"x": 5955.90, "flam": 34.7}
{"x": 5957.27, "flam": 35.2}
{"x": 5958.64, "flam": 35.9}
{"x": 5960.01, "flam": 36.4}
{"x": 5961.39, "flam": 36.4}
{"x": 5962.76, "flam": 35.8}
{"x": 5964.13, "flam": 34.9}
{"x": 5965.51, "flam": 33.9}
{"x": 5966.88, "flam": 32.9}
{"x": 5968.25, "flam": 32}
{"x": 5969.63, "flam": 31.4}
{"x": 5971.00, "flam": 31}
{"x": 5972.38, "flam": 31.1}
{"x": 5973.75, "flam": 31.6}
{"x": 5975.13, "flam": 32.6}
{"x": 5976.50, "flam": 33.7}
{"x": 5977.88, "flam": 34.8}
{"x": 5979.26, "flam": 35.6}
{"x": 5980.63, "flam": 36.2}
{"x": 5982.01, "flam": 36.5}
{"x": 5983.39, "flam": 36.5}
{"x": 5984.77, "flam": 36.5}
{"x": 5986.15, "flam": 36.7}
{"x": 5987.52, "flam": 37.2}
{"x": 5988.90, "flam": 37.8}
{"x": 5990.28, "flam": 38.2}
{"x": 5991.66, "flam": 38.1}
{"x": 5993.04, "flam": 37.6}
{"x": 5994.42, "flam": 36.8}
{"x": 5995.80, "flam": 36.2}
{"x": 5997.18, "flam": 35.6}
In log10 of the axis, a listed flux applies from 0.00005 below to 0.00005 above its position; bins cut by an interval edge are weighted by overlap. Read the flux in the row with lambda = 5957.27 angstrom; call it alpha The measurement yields 35.2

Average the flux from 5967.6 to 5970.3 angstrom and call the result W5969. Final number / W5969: 31.6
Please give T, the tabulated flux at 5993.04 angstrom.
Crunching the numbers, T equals 37.6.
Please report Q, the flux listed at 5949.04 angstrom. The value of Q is 32.9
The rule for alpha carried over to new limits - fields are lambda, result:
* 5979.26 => 35.6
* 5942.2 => 30.6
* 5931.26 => 36.1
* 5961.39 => 36.4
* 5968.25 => 32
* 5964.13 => 34.9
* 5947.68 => 32.2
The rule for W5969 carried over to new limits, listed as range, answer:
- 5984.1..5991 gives 37.3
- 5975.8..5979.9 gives 34.7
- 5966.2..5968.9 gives 32.5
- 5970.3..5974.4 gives 31.3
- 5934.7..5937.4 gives 31.9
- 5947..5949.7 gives 32.7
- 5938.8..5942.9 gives 30.6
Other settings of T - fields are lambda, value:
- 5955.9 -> 34.7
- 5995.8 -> 36.2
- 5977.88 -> 34.8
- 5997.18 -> 35.6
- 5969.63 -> 31.4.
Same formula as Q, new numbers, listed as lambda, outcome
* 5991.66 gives 38.1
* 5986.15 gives 36.7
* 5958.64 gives 35.9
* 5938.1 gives 30.9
